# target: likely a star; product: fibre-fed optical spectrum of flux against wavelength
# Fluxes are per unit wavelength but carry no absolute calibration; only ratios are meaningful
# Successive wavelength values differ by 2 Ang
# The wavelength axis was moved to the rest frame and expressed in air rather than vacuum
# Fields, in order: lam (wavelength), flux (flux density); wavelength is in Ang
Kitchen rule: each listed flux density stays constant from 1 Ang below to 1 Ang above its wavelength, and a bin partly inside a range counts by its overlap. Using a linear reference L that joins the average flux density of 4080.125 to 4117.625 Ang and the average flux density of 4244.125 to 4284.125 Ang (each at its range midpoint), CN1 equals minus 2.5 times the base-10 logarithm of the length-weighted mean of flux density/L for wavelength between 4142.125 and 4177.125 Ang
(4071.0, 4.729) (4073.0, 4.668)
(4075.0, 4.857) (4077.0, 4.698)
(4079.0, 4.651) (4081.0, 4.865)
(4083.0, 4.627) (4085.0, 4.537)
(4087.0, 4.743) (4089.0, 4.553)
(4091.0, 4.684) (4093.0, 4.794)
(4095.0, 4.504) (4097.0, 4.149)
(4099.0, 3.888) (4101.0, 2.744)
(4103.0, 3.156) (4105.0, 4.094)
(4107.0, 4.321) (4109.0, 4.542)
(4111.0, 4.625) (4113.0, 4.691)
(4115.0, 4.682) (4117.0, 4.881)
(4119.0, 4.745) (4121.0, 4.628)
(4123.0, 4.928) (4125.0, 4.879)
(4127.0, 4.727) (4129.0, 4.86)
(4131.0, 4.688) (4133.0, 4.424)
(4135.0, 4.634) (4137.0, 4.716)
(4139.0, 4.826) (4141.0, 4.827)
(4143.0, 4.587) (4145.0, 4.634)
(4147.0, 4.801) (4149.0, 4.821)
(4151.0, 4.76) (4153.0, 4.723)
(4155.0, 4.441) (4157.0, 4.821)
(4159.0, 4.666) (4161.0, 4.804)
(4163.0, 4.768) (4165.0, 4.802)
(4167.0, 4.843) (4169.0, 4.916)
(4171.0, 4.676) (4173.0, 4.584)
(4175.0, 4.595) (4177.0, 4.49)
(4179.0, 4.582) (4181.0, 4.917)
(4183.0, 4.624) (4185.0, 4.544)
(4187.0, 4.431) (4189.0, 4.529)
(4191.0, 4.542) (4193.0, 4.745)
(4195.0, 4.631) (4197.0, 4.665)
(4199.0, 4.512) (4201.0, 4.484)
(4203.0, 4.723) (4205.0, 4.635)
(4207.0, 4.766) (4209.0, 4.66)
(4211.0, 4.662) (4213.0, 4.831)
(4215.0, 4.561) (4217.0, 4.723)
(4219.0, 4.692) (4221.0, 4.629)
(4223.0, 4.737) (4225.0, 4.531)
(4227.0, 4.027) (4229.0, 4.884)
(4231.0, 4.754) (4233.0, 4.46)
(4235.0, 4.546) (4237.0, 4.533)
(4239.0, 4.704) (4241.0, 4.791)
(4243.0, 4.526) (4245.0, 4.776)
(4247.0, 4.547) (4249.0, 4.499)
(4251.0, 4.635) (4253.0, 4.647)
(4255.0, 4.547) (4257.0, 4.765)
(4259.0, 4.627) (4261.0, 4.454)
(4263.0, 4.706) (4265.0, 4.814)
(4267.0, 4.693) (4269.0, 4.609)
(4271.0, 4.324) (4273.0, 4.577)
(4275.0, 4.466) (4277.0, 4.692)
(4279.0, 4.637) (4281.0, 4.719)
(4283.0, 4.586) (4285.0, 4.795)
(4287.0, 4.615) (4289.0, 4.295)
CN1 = -0.06 mag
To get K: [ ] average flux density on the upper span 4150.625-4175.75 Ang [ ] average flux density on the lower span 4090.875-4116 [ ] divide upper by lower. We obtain 1.12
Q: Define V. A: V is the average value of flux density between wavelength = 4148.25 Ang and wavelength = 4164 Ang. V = 4.72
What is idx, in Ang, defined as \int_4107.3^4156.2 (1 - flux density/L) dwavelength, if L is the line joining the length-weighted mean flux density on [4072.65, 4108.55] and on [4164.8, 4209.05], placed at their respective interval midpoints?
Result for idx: -2.45 Ang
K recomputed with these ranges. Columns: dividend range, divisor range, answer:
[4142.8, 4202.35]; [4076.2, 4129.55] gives 1.04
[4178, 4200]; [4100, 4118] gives 1.10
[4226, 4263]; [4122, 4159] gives 0.97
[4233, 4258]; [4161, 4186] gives 0.98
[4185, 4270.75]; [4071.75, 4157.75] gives 1.01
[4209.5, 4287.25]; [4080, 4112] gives 1.07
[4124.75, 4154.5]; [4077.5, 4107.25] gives 1.10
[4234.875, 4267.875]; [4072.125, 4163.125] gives 1.01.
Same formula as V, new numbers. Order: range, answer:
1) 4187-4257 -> 4.62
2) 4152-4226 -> 4.66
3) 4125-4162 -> 4.71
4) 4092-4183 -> 4.58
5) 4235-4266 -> 4.64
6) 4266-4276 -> 4.53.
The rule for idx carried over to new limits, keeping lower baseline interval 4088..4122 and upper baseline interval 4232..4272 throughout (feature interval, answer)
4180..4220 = -1.2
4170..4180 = -0.3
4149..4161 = -0.7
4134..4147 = -0.9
